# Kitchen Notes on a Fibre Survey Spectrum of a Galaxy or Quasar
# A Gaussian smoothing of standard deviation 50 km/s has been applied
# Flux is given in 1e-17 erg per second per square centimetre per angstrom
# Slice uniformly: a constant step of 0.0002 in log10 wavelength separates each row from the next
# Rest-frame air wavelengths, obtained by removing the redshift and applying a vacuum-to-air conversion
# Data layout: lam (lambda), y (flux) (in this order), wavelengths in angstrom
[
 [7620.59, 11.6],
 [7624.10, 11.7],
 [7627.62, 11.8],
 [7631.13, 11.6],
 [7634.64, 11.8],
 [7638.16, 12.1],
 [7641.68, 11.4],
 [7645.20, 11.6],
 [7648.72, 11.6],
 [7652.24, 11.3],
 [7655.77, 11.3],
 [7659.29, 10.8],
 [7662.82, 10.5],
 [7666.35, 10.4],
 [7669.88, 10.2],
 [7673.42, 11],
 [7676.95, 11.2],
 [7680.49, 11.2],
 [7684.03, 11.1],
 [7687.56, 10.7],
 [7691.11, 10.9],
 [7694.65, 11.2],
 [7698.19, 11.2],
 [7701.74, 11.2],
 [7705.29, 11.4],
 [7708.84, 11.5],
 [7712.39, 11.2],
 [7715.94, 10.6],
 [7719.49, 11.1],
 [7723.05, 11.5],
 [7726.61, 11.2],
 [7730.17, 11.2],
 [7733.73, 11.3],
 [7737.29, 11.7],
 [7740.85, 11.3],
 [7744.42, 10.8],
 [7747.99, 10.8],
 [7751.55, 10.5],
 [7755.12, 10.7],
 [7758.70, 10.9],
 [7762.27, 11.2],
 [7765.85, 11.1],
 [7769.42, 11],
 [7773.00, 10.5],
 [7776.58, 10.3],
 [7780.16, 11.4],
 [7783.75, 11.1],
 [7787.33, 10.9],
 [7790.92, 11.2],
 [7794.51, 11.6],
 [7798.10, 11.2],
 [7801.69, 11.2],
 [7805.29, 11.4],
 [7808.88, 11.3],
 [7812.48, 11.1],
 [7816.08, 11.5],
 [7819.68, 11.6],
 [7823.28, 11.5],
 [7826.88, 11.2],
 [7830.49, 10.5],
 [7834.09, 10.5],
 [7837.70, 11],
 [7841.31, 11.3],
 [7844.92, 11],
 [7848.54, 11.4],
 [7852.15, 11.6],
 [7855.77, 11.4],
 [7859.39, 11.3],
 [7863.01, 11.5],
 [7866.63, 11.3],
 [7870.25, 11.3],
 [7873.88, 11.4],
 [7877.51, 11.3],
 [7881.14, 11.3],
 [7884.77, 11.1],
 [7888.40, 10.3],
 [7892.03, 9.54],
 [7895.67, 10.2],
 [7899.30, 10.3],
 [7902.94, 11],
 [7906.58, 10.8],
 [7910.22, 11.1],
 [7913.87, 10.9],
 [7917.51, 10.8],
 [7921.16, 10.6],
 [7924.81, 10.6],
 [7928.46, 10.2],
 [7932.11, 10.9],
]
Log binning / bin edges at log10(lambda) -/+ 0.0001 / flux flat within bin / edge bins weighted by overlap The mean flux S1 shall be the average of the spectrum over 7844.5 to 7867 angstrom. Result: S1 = 11.4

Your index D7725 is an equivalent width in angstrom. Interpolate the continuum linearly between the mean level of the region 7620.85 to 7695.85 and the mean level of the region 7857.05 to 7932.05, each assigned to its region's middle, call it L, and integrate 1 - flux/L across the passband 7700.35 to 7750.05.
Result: -0.4 angstrom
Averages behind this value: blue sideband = 11.2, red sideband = 10.8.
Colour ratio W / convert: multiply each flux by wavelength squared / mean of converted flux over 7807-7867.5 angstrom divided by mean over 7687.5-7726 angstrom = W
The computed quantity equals 1.0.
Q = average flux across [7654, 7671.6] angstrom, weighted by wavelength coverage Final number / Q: 10.6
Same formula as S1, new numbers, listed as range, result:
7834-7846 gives 11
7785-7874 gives 11.2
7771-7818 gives 11.1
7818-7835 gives 11.1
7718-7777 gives 11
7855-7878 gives 11.4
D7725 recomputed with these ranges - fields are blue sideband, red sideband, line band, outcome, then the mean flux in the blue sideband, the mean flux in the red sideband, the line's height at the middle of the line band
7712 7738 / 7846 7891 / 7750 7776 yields 0.9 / 11.2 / 11.2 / 11.2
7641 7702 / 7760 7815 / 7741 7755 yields 0.4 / 11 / 11.1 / 11.1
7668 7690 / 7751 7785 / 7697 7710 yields -0.5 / 10.9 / 10.9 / 10.9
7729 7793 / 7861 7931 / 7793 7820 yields -1.0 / 11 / 10.8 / 10.9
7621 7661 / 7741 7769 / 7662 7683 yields 1.1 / 11.5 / 10.9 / 11.4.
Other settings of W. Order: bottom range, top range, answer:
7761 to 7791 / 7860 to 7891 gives 1.04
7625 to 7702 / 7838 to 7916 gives 1.04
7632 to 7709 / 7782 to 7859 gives 1.04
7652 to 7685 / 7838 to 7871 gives 1.09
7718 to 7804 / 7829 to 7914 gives 1.02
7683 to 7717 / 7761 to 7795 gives 1.01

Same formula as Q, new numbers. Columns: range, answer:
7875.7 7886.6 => 11.2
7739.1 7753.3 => 10.9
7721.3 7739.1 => 11.4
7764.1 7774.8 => 10.9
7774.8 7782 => 10.8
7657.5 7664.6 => 10.7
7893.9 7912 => 10.7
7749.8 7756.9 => 10.6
